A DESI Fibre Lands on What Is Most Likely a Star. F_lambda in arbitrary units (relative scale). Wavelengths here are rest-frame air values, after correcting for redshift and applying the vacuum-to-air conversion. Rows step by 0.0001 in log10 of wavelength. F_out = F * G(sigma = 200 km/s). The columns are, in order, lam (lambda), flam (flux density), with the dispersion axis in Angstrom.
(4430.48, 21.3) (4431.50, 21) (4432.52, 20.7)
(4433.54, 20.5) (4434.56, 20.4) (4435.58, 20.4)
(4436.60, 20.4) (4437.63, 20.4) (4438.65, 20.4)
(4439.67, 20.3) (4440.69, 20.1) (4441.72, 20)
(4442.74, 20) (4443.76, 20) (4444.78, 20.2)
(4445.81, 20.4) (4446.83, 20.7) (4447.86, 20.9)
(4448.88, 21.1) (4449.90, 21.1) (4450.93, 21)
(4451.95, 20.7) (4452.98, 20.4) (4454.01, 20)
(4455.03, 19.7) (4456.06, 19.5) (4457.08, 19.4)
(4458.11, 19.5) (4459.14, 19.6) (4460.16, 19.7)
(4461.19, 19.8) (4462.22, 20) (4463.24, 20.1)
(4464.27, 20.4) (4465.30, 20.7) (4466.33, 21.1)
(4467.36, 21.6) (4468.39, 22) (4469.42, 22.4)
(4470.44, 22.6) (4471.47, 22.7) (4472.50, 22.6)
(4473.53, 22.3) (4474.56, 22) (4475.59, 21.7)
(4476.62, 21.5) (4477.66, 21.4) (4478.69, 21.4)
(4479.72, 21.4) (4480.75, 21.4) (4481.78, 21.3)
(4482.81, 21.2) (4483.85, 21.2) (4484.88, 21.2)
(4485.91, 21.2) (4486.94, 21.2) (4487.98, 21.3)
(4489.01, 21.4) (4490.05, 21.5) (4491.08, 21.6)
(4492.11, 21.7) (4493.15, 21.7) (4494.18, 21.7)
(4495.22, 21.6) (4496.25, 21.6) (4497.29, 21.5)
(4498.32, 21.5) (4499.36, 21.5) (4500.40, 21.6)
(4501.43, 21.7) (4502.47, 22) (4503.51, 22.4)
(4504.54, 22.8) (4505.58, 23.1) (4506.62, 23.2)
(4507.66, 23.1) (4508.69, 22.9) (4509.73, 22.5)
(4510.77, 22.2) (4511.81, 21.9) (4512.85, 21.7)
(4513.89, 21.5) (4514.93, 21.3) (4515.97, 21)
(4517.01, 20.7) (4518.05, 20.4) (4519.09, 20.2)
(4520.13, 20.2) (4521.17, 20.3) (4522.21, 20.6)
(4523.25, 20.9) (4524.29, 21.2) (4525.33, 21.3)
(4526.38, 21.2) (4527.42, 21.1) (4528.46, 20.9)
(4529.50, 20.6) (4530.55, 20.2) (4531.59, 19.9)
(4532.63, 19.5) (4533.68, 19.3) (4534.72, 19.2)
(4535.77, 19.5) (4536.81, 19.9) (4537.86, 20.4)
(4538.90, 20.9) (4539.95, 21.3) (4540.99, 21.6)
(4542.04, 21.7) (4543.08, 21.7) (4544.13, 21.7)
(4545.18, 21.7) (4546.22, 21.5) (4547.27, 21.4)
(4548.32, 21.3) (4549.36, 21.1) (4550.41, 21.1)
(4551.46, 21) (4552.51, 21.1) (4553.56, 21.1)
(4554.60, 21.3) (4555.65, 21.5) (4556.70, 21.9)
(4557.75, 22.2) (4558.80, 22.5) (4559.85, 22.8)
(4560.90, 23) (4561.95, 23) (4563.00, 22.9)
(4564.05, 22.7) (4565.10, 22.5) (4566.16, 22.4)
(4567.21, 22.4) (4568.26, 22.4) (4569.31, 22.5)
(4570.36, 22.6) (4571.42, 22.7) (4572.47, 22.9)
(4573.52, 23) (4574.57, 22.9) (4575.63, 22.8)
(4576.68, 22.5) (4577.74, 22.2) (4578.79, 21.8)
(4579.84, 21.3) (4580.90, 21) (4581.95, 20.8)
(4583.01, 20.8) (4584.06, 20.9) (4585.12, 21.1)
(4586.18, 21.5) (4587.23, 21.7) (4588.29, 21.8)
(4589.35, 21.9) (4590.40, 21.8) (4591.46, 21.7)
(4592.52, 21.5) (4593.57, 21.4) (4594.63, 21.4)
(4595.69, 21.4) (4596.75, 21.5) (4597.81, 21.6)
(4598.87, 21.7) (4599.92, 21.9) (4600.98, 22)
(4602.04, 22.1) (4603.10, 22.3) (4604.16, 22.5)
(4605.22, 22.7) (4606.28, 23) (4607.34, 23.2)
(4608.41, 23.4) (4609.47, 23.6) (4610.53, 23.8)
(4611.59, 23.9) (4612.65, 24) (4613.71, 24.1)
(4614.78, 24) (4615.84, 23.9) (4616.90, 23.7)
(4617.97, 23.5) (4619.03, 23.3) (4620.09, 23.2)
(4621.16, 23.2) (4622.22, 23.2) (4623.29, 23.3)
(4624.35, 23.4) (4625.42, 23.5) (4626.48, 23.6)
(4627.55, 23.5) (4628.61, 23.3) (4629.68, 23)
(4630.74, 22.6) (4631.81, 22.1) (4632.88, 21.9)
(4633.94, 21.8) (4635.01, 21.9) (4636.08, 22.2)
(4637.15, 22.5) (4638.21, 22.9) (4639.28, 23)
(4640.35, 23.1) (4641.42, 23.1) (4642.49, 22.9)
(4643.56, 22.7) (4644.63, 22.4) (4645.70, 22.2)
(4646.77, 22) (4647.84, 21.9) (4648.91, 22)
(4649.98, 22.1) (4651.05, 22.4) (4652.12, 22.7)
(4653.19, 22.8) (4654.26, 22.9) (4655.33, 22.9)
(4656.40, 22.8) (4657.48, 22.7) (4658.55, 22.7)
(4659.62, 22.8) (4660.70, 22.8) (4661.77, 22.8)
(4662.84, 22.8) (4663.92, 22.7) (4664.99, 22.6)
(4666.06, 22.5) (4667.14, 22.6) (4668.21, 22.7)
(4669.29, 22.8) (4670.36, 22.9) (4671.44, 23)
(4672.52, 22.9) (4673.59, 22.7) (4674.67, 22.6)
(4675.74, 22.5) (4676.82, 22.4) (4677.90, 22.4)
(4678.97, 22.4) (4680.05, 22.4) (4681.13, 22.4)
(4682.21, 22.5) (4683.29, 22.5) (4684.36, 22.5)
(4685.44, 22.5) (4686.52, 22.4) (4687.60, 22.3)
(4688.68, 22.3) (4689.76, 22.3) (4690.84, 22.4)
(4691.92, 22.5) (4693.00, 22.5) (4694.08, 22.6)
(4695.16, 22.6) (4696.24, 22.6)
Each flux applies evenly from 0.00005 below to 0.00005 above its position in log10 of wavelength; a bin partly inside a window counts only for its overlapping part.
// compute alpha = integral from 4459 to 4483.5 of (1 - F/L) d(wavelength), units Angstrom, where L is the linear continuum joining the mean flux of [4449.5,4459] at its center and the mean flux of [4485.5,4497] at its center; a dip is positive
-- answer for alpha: -0.7 Angstrom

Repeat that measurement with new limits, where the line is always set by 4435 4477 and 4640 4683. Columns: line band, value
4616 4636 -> -0.6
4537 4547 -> 0.1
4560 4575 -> -0.7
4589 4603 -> 0.2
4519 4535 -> 0.7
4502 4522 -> -0.5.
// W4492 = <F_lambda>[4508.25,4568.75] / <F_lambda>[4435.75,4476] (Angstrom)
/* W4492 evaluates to 1.03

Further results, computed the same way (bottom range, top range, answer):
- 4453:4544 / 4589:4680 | 1.07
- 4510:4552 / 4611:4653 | 1.10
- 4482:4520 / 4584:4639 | 1.04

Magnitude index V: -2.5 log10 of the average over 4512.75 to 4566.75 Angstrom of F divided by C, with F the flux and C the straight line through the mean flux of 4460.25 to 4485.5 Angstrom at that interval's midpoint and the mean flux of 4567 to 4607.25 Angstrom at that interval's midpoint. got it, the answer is 0.03 mag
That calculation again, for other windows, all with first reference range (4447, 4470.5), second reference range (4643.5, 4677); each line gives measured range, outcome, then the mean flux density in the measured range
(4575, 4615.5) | -0.01 mag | 22.2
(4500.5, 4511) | -0.08 mag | 22.6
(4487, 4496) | -0.03 mag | 21.5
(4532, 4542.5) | 0.05 mag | 20.3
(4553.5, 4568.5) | -0.04 mag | 22.3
